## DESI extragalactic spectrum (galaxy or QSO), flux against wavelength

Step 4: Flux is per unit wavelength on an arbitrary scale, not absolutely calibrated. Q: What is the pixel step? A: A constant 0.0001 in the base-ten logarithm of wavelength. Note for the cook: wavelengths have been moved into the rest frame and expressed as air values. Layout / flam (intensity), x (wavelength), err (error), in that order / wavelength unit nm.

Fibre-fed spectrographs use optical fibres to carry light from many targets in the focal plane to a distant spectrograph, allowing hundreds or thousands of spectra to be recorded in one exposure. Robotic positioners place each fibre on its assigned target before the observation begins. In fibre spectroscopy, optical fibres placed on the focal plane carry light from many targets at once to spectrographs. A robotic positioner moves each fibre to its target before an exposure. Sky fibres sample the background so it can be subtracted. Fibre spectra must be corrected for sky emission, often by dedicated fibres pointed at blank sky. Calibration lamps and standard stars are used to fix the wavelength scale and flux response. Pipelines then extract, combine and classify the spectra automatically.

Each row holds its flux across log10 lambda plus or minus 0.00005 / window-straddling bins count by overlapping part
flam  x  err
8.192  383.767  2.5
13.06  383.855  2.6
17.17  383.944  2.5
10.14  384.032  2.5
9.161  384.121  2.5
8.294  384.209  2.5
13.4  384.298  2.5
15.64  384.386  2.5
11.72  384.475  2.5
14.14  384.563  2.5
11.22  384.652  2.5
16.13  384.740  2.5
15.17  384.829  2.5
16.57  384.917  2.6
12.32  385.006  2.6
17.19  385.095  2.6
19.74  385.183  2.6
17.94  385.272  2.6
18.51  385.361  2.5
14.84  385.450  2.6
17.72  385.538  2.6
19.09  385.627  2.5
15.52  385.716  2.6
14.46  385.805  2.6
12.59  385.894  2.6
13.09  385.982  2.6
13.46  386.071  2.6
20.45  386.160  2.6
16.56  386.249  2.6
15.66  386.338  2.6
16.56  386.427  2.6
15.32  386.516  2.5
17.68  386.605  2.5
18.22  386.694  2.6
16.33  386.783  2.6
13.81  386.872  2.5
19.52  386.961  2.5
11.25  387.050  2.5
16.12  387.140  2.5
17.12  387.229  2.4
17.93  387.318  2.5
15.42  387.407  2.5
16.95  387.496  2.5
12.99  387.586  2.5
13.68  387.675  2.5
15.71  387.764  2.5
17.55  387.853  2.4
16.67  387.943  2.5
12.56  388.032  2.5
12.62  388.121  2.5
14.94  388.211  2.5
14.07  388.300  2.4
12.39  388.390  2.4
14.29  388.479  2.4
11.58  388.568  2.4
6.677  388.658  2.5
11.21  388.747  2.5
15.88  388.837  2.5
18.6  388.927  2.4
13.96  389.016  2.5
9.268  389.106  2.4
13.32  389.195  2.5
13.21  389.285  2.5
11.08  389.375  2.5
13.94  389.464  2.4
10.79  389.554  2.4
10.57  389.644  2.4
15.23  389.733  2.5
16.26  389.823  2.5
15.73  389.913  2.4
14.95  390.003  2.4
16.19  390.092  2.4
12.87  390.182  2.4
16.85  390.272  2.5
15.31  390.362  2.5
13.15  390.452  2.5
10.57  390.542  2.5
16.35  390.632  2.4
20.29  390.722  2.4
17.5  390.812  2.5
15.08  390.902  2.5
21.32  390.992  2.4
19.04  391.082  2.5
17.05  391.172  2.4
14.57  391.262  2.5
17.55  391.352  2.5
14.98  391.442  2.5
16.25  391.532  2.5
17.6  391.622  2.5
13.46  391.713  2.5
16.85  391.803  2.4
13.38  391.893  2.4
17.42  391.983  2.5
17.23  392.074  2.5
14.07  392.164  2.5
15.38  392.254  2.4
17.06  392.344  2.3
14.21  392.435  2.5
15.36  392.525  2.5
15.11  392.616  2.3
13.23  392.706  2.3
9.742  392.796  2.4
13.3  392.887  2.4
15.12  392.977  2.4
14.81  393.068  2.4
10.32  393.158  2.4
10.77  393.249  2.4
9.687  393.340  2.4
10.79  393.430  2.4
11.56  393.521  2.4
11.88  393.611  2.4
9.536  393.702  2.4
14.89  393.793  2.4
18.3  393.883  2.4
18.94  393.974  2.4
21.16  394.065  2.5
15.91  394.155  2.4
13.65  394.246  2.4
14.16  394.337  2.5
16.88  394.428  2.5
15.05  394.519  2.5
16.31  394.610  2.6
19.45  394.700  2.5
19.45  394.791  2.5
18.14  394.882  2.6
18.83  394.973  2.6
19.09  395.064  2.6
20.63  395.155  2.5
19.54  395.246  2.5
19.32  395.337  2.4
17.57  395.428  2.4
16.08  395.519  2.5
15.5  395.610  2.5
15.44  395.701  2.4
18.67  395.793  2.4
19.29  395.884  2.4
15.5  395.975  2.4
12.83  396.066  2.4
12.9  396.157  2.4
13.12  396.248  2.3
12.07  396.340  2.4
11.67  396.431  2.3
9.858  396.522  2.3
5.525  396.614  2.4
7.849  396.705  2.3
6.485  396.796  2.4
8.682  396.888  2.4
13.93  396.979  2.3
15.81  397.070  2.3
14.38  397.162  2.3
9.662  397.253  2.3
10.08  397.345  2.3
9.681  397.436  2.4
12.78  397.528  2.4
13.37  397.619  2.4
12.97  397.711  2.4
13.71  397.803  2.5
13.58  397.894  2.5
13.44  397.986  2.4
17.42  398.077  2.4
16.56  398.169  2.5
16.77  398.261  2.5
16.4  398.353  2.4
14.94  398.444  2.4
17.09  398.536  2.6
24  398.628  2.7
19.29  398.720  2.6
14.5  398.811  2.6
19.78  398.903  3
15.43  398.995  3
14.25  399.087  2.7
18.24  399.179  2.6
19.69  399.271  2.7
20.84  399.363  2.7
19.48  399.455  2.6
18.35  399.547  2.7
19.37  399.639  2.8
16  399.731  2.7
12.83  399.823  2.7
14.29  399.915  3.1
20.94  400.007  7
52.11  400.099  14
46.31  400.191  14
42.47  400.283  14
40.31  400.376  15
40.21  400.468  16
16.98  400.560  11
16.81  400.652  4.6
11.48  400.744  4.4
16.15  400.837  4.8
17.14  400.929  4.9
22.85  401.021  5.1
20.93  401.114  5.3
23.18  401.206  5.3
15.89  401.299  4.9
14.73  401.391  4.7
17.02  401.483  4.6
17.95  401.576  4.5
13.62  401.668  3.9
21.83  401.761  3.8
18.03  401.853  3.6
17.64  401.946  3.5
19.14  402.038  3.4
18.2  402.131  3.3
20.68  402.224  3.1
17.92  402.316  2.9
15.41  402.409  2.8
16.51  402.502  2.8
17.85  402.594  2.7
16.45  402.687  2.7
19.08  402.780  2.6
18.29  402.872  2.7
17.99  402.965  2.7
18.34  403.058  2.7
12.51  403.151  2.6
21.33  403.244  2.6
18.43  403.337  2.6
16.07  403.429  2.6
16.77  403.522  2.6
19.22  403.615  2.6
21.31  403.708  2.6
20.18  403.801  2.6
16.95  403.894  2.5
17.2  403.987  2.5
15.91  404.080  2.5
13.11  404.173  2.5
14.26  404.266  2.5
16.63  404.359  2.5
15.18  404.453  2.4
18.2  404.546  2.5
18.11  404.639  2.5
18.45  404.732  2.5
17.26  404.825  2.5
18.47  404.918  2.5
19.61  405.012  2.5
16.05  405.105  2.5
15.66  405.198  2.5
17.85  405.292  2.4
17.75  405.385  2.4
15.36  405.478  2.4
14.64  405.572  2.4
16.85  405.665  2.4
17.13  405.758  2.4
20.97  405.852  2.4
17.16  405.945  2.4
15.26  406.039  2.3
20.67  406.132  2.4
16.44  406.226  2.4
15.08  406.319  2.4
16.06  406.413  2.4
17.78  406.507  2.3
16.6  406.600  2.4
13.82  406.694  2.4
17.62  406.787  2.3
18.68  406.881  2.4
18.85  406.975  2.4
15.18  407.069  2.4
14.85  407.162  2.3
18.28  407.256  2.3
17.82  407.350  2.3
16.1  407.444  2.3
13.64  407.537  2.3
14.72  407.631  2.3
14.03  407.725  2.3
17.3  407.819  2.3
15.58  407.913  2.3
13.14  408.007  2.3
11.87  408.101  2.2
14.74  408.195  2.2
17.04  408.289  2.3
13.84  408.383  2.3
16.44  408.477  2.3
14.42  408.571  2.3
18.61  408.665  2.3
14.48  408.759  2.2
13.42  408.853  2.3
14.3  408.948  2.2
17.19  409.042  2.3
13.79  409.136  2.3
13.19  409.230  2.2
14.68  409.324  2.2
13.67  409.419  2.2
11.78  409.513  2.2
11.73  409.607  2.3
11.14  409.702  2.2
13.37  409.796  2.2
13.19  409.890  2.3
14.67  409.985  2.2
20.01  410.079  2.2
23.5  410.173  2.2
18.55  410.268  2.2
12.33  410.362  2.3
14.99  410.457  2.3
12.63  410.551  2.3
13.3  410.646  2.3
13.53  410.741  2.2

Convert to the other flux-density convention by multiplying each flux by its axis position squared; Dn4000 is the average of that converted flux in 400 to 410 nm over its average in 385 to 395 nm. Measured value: 1.3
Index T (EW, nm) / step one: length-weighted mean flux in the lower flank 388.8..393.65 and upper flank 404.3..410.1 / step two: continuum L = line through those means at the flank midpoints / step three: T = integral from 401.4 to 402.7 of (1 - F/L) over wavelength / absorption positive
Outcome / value -0.19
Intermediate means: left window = 14.6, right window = 15.9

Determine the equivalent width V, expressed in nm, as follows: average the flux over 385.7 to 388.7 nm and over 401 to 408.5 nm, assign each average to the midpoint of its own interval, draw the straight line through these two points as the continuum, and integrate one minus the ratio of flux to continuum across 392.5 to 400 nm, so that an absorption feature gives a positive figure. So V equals 0.49 nm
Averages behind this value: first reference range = 15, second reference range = 17.1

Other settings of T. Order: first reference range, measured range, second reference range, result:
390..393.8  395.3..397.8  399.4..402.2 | 0.739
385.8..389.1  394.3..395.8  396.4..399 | -0.396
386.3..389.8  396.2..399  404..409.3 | 0.322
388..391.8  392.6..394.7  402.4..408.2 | 0.144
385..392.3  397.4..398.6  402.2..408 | 0.116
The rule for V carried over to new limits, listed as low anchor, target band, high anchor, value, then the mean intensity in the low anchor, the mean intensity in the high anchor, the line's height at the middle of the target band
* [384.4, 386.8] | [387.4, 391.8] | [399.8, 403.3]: 0.645 nm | 15.9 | 21.1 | 17.2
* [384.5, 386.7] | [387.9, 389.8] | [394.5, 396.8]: 0.330 nm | 15.9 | 15.4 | 15.8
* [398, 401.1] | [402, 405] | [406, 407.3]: 0.204 nm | 21.4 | 16.8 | 18.8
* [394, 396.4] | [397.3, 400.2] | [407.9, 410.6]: -0.301 nm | 16.8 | 14.8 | 16.3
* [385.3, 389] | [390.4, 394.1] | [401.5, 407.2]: 0.206 nm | 15.3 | 17.3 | 15.9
